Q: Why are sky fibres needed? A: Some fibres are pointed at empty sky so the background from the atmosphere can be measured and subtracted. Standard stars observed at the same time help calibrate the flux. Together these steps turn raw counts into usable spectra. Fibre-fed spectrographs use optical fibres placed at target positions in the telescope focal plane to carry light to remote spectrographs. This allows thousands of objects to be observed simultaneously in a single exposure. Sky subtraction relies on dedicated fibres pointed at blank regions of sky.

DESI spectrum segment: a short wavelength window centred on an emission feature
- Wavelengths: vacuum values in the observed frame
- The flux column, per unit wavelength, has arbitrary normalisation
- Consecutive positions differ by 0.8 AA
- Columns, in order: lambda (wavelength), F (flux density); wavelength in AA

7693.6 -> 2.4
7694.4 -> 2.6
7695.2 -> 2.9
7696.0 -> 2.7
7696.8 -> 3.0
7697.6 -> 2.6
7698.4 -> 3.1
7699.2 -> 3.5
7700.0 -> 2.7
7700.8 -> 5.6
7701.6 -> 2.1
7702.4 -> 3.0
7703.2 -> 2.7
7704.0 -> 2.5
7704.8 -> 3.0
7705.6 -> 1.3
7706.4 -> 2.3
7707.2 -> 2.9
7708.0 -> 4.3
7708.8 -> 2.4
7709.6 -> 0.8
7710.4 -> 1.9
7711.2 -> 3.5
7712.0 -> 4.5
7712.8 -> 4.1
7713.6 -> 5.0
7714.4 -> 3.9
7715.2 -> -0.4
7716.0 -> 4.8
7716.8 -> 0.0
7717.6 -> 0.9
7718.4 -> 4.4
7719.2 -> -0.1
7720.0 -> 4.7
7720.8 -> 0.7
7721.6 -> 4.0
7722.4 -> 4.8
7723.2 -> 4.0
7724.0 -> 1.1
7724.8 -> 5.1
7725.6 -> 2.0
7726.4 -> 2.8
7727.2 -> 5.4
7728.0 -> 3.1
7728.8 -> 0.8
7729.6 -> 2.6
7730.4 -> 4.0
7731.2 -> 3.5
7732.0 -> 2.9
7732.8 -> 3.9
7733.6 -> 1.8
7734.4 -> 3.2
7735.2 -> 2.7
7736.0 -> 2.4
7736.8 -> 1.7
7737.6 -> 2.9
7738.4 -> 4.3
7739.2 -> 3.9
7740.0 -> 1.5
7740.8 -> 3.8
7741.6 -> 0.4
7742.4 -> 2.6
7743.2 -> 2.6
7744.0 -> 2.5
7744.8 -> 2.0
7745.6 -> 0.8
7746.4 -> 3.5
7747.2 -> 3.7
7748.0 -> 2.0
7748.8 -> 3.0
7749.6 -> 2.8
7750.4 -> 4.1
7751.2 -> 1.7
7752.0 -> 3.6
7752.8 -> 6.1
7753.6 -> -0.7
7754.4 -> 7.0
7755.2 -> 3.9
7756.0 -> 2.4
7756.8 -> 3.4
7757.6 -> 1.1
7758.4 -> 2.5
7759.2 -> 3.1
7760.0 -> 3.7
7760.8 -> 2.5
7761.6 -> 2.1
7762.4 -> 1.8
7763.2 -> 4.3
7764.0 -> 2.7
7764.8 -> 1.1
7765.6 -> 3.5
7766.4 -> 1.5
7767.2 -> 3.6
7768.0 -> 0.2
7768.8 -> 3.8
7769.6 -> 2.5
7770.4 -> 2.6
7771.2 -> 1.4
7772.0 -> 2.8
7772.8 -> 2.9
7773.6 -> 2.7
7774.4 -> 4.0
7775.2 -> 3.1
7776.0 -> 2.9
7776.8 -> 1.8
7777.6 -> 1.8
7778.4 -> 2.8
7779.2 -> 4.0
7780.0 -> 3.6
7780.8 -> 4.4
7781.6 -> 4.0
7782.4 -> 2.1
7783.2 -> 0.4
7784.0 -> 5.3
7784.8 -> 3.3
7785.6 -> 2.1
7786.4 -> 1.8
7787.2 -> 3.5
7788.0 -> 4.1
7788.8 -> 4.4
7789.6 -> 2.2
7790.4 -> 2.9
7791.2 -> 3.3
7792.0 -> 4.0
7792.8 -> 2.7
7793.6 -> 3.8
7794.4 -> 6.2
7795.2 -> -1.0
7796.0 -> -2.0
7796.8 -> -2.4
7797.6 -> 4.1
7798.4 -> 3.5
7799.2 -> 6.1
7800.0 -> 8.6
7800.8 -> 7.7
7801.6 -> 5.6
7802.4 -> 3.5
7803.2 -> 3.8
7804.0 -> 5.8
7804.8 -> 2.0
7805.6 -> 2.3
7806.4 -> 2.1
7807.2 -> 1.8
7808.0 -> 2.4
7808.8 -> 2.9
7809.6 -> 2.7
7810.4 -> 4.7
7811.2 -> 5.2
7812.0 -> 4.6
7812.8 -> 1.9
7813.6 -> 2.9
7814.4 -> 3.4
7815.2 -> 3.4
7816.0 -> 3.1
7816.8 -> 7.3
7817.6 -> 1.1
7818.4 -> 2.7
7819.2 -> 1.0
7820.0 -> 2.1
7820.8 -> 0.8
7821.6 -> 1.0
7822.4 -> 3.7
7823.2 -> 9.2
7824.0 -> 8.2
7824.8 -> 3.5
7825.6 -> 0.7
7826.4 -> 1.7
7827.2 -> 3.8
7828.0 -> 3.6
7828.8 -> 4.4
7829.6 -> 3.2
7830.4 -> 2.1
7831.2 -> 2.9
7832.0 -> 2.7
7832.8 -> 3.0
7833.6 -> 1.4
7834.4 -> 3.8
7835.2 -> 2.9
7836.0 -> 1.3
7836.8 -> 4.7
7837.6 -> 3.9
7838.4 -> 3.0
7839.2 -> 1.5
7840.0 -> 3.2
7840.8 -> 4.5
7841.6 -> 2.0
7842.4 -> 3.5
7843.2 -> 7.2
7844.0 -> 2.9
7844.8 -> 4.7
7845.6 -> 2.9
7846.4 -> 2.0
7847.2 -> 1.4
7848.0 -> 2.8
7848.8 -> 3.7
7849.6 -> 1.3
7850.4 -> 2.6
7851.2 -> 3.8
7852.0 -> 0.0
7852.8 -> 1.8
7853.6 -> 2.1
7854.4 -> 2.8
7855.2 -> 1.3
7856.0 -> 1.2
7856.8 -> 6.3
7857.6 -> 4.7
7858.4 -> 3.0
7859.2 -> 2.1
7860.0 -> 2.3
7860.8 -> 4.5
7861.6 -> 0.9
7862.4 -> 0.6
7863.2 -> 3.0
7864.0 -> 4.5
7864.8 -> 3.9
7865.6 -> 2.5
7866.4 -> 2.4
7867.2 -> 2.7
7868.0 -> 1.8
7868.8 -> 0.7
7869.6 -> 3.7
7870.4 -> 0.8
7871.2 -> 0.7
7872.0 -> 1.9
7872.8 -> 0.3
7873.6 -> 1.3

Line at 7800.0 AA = [O III]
